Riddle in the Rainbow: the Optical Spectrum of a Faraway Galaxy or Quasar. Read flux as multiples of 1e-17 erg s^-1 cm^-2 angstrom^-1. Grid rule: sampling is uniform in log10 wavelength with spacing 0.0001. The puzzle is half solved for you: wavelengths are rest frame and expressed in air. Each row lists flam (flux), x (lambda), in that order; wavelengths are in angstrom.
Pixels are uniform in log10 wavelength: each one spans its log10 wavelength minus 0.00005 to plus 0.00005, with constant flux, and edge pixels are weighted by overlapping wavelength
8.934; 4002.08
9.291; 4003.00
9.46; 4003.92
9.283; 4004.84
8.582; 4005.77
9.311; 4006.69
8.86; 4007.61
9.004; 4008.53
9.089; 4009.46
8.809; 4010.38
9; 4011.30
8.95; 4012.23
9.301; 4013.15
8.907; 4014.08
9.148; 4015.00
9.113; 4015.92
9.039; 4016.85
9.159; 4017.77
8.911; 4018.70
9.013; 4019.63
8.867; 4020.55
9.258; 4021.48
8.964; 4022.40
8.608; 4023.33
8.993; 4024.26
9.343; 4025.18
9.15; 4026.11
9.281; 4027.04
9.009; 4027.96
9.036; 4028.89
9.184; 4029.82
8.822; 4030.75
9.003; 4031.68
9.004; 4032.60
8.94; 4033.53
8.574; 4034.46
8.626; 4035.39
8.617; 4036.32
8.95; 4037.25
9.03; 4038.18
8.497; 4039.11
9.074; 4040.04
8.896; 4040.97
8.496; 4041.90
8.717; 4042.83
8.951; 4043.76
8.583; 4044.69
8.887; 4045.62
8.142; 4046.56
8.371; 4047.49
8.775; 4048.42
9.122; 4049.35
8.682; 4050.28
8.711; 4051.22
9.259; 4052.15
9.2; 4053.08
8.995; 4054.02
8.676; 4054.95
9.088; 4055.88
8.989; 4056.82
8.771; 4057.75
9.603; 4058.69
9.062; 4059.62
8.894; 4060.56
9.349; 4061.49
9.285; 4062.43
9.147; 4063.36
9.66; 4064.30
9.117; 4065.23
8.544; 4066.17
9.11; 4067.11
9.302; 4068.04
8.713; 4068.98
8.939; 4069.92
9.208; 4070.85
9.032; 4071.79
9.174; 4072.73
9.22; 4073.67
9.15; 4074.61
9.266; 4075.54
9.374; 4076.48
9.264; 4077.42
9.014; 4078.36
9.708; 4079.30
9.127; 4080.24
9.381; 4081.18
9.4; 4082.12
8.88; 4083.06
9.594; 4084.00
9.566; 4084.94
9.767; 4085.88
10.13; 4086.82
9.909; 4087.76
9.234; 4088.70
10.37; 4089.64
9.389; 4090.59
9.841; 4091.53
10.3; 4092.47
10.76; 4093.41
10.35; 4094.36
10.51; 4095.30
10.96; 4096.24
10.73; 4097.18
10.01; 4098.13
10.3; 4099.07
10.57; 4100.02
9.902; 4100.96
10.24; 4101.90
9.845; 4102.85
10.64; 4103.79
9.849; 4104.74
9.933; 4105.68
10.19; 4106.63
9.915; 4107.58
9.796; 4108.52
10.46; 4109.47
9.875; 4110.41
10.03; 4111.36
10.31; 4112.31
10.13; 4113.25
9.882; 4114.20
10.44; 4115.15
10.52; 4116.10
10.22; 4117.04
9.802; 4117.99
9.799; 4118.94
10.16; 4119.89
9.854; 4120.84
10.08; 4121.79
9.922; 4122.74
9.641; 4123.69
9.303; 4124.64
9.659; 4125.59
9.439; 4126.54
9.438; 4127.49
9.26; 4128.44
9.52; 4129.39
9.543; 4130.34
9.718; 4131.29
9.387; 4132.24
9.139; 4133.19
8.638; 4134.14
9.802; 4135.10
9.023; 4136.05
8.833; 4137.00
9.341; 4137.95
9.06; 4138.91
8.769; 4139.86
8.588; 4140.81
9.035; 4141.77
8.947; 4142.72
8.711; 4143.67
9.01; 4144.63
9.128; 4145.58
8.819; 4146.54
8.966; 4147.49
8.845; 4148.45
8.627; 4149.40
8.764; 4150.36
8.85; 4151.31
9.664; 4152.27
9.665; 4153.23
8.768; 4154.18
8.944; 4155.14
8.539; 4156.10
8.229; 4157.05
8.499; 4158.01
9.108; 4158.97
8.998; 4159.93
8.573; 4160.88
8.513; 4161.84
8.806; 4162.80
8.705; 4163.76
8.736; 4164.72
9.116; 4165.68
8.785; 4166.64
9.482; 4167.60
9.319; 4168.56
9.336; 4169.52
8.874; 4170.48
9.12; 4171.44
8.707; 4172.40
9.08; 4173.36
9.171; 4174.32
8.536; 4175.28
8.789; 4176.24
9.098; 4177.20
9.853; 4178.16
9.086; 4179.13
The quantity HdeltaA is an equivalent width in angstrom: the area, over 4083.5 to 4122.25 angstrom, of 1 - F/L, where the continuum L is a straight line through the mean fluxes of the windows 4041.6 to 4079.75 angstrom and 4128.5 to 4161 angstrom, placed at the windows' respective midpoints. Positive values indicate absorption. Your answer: -4.7 angstrom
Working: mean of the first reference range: 9.02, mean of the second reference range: 9.01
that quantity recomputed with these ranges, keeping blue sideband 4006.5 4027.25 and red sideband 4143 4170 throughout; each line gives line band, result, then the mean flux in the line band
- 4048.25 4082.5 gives -0.5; 9.12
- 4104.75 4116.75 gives -1.6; 10.1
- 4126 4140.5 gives -0.5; 9.26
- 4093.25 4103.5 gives -1.6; 10.4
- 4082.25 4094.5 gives -1.2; 9.83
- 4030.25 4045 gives 0.4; 8.8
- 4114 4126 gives -1.3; 9.94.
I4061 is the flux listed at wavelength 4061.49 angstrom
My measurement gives 9.349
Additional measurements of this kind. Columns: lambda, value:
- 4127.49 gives 9.438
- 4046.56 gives 8.142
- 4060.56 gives 8.894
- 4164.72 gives 8.736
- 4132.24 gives 9.387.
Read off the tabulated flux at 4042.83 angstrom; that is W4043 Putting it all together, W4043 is 8.717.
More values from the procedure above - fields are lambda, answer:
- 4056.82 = 8.989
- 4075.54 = 9.266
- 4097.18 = 10.73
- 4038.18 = 9.03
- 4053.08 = 9.2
